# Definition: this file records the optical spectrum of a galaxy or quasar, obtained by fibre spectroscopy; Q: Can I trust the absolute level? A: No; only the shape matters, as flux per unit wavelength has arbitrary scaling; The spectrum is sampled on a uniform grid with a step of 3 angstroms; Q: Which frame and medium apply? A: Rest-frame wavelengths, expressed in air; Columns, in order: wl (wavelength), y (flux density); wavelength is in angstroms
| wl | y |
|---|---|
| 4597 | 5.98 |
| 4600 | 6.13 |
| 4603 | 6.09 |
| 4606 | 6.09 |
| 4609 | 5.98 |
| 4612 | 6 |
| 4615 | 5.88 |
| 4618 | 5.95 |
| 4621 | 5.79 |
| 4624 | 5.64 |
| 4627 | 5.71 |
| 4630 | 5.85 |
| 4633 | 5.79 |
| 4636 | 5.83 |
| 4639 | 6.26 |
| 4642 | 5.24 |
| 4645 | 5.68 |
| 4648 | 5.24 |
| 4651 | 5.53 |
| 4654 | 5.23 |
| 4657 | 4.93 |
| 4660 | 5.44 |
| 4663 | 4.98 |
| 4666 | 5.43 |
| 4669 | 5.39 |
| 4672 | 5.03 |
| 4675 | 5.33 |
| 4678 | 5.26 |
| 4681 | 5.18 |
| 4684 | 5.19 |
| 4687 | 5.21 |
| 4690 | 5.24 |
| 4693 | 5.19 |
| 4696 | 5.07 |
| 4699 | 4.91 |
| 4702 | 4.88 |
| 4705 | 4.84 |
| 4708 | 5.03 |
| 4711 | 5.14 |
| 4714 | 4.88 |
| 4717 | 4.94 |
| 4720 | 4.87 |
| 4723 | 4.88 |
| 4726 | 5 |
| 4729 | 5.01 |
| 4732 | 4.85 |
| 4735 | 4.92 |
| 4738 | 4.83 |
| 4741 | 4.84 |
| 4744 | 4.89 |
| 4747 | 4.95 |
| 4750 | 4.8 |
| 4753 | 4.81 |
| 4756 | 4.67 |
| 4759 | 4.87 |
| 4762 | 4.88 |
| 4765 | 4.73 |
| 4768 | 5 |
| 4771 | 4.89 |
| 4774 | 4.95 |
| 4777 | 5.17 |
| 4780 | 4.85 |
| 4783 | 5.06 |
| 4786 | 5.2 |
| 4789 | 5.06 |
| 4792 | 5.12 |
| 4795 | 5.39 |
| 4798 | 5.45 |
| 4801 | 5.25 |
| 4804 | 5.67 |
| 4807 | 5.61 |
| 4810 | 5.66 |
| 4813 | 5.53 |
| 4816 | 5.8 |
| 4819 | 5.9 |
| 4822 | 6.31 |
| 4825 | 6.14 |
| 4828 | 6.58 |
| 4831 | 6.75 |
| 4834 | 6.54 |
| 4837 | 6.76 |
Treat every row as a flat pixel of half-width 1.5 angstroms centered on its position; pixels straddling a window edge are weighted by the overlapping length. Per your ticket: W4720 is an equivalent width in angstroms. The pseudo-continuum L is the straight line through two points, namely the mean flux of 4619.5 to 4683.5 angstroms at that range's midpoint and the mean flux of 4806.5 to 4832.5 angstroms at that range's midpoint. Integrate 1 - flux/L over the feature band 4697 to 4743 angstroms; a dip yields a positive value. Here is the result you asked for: 6.27 angstroms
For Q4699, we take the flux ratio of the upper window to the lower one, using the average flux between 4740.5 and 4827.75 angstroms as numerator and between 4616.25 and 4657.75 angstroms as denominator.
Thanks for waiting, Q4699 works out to 0.9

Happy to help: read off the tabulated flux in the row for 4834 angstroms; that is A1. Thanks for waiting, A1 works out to 6.54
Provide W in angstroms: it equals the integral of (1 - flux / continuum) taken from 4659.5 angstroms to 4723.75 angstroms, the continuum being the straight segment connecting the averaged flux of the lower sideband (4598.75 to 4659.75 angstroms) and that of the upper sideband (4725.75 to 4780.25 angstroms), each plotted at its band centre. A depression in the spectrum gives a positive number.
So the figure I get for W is 2.5 angstroms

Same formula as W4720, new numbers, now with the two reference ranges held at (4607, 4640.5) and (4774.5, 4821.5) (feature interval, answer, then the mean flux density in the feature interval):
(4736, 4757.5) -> 2.7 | 4.83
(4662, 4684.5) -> 2.0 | 5.23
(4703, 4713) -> 1.2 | 4.99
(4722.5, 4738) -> 1.8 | 4.93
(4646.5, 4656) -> 0.8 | 5.31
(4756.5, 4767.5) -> 1.3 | 4.83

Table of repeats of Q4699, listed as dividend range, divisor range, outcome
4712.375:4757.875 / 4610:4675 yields 0.88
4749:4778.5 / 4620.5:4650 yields 0.86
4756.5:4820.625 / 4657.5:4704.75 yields 1.01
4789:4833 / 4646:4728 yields 1.13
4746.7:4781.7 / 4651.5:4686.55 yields 0.93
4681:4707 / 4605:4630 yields 0.86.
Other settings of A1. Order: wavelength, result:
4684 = 5.19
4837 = 6.76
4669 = 5.39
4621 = 5.79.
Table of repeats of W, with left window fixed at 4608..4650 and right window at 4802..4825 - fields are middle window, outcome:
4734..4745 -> 1.7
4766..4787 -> 2.8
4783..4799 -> 1.6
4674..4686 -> 1.1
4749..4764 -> 2.5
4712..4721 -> 1.4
